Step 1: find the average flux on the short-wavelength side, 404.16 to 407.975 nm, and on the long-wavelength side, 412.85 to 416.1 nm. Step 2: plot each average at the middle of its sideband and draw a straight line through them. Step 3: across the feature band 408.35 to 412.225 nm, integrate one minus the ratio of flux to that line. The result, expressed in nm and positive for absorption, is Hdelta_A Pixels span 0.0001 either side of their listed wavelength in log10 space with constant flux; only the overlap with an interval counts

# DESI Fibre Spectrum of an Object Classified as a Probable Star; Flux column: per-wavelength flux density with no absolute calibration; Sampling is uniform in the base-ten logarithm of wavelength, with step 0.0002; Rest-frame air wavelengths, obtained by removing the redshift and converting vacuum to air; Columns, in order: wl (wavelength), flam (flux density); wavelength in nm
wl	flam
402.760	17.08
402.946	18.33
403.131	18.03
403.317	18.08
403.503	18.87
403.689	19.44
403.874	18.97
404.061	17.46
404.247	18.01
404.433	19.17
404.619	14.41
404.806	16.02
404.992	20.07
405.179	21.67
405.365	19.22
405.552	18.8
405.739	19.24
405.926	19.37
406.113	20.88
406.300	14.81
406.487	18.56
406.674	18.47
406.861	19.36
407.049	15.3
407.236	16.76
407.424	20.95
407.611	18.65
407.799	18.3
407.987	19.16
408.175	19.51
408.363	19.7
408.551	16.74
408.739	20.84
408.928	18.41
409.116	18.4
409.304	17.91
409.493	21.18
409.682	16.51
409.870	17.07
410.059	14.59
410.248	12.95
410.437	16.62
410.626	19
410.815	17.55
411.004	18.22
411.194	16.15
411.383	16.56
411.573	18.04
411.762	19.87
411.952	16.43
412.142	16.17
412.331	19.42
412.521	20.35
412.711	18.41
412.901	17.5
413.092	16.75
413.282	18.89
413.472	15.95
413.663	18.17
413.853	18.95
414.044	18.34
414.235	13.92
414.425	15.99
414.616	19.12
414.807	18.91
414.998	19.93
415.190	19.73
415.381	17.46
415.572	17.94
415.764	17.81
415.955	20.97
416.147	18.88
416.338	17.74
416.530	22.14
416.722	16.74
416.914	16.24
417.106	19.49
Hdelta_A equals 0.150 nm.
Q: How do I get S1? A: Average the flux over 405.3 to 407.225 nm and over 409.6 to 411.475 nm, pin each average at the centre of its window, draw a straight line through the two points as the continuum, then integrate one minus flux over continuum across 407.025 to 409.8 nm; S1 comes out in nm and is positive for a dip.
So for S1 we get -0.19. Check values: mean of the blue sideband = 18.3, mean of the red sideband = 16.5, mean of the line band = 18.6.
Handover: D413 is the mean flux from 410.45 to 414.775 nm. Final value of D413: 17.7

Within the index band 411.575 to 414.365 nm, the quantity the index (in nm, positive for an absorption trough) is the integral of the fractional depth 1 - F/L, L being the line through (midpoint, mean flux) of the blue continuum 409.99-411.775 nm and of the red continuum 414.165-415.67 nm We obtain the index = -0.059 nm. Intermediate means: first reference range 16.9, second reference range 17.9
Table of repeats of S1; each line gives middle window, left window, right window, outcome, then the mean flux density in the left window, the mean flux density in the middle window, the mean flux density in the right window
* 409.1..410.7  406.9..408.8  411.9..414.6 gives 0.101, 18.6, 17.1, 17.6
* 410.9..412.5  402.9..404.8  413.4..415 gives -0.004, 18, 17.7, 17.6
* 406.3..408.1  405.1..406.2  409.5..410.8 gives 0.045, 19.8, 18.2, 16.6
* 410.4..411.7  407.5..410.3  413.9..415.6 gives 0.036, 18.1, 17.5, 18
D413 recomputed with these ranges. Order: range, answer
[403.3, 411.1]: 18.2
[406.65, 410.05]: 18.4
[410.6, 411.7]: 17.6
